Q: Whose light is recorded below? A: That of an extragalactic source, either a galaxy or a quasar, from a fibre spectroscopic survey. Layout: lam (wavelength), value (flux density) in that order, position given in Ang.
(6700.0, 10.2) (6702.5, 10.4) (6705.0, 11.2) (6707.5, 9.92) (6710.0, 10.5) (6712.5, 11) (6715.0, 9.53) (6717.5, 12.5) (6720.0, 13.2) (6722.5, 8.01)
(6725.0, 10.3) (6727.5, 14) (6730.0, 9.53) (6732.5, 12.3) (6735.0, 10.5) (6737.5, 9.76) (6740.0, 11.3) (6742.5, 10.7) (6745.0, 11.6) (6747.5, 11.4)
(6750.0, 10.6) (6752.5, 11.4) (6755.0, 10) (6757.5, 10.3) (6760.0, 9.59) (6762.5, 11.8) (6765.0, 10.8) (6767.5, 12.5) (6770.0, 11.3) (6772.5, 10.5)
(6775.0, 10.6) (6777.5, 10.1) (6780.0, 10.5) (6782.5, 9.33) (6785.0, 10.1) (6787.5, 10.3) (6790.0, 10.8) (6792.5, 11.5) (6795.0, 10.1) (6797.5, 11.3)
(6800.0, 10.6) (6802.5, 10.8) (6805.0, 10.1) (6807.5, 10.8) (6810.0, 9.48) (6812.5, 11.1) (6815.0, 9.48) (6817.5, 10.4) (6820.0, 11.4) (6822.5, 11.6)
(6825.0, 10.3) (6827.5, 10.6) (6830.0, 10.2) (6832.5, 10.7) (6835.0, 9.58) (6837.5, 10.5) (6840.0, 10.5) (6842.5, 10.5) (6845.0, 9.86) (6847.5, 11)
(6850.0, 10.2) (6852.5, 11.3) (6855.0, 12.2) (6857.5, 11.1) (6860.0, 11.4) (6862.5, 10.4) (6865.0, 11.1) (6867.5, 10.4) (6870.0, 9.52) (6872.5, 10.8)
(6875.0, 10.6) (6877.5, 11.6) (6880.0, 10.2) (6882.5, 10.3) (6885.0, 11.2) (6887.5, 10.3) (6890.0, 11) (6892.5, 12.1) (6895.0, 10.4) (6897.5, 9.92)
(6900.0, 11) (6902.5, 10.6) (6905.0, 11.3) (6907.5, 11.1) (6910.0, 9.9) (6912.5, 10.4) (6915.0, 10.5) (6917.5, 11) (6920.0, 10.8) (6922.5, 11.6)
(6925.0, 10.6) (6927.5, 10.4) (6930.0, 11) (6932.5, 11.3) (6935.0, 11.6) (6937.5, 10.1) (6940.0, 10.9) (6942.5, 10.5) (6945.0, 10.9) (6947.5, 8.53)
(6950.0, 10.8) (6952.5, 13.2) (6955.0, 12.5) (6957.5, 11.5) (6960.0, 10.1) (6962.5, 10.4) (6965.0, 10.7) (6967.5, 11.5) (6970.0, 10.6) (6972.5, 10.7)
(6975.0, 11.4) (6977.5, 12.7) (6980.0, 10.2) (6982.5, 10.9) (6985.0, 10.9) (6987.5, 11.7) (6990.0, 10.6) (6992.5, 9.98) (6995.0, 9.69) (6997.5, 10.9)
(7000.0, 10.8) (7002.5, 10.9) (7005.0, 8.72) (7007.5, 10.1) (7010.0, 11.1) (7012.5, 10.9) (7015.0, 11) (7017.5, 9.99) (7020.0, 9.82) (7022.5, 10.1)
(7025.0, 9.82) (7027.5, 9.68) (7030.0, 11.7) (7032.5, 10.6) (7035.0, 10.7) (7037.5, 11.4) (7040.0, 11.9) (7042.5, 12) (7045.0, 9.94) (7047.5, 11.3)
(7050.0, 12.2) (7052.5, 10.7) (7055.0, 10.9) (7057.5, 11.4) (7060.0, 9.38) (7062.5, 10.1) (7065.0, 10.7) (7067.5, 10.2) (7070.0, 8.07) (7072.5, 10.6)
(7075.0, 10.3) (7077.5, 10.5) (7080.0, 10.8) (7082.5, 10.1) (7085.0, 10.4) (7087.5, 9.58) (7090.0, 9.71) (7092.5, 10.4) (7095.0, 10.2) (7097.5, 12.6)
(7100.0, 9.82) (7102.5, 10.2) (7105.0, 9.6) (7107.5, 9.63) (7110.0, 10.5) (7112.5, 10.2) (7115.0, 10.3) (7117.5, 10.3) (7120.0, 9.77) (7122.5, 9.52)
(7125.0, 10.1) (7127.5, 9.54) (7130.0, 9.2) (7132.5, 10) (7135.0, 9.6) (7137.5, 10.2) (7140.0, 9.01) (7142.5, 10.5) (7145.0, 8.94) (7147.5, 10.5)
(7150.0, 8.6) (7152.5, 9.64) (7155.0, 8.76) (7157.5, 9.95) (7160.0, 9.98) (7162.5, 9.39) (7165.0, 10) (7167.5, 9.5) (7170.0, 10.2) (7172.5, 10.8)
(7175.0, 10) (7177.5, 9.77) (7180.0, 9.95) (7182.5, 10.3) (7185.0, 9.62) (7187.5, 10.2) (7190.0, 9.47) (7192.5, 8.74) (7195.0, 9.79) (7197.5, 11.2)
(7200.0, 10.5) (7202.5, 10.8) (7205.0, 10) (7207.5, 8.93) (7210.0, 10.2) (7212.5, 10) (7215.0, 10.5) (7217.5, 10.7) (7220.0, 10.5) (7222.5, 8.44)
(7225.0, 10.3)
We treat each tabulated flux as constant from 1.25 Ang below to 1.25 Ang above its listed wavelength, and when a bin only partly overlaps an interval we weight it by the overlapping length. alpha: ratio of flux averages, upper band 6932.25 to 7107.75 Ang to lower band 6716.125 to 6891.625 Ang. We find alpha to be 1.0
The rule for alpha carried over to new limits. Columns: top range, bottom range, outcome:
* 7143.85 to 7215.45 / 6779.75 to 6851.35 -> 0.94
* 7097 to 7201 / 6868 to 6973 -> 0.92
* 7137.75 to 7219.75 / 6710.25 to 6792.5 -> 0.91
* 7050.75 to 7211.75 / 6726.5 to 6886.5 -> 0.93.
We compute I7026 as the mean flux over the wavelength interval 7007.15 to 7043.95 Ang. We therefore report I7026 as 10.7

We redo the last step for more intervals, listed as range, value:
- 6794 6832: 10.6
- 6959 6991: 11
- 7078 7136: 10.1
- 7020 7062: 10.8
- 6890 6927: 10.8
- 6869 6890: 10.6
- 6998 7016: 10.5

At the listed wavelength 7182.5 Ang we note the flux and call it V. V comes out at 10.3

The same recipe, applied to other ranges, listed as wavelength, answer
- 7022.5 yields 10.1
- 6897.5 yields 9.92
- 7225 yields 10.3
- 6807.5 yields 10.8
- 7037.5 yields 11.4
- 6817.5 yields 10.4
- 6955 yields 12.5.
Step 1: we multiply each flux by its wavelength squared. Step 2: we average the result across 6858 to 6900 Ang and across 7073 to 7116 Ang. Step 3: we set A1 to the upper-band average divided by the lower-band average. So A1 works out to 1.0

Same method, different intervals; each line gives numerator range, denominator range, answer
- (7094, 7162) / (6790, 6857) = 1.02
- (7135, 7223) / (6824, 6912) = 1.01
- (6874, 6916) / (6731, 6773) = 1.02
